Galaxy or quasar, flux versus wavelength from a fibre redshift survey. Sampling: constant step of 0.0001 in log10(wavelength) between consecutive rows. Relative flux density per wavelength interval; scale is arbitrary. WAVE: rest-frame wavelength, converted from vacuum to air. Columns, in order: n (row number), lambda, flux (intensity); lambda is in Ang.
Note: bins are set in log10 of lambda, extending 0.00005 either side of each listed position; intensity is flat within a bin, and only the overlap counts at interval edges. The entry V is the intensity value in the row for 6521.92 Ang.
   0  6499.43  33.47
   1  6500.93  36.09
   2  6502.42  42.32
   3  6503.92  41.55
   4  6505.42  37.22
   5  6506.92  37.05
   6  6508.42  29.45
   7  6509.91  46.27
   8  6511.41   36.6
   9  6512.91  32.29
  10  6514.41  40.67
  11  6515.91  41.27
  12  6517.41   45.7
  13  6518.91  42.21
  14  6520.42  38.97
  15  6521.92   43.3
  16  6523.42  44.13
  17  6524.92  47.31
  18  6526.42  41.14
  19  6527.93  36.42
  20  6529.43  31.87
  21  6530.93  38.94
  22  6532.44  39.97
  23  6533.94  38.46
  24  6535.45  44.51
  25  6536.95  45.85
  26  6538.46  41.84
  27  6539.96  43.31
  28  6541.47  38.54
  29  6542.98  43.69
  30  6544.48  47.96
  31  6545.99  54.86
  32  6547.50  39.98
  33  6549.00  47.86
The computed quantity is 43.3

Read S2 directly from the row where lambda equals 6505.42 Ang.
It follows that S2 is 37.22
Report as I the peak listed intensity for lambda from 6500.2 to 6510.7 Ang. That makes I 46.27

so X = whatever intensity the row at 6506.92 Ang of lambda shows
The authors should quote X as 37.05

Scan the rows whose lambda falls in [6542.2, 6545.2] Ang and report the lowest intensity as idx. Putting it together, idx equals 43.69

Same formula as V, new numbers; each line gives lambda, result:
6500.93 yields 36.09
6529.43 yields 31.87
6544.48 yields 47.96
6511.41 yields 36.6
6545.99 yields 54.86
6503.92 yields 41.55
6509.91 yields 46.27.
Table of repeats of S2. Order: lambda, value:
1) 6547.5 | 39.98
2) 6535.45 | 44.51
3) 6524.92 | 47.31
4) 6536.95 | 45.85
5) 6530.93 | 38.94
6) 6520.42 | 38.97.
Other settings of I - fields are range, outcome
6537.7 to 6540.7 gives 43.31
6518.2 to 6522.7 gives 43.3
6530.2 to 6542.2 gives 45.85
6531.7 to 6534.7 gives 39.97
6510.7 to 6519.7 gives 45.7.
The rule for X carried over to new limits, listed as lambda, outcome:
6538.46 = 41.84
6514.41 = 40.67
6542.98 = 43.69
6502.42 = 42.32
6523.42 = 44.13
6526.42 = 41.14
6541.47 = 38.54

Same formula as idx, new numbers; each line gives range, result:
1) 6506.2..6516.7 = 29.45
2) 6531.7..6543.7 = 38.46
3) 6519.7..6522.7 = 38.97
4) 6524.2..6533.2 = 31.87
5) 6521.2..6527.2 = 41.14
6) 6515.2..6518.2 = 41.27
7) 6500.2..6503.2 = 36.09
